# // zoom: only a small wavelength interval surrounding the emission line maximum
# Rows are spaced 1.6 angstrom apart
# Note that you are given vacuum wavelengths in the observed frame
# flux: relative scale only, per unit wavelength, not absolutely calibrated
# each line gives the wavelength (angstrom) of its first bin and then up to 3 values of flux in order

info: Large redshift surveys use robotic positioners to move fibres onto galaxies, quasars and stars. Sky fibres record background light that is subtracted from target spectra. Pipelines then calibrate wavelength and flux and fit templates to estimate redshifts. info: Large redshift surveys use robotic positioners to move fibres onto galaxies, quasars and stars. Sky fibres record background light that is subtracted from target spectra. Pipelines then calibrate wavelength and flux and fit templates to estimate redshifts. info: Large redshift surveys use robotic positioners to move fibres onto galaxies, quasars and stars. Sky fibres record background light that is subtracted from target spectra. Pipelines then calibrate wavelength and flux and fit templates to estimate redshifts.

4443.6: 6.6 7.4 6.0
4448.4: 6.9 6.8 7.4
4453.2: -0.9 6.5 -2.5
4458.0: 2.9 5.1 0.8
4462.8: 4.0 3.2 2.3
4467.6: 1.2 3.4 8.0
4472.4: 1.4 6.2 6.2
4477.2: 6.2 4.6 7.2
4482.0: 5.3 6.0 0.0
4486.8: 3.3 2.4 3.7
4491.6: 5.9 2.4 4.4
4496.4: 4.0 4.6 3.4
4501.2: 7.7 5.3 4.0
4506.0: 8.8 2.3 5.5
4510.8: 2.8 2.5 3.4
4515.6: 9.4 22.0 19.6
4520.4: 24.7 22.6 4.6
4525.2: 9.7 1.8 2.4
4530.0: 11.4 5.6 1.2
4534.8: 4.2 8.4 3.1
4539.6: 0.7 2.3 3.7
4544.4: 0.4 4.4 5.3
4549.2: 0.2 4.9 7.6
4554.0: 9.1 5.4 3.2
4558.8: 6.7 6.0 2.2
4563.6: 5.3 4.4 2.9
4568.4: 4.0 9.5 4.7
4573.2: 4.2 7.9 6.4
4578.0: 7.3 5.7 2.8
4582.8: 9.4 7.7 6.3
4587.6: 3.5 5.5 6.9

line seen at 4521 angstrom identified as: [O II] 3727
